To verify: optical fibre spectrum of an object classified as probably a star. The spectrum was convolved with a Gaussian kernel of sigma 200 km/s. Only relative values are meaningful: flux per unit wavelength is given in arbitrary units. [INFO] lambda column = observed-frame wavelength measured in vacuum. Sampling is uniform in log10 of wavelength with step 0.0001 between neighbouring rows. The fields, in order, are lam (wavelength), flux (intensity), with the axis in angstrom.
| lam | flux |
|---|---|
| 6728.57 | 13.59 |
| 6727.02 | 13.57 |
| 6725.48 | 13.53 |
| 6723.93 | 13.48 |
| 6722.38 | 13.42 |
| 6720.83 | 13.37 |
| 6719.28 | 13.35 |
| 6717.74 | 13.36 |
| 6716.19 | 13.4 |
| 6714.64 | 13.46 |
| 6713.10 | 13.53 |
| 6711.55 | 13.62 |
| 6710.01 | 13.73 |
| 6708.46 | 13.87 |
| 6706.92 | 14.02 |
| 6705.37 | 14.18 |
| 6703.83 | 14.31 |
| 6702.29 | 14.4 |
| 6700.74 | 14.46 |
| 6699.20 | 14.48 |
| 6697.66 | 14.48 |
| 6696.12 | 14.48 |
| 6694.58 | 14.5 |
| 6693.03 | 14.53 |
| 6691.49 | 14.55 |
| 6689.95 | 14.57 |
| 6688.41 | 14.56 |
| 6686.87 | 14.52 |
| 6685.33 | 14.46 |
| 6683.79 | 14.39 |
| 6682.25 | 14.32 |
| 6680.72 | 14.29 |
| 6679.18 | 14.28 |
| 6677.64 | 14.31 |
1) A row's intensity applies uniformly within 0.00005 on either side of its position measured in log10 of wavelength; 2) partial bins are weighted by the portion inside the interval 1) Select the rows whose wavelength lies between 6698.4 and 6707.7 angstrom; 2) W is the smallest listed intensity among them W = 14.02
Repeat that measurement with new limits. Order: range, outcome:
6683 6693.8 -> 14.39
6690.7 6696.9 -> 14.48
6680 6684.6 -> 14.29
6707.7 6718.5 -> 13.36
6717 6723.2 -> 13.35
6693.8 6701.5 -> 14.46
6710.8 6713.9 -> 13.53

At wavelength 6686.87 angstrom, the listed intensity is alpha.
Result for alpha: 14.52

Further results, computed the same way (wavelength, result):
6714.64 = 13.46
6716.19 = 13.4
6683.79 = 14.39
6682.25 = 14.32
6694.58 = 14.5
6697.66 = 14.48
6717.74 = 13.36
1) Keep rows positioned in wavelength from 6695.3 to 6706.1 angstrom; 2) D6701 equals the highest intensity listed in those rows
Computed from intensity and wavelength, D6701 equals 14.48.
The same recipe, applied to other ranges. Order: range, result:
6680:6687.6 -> 14.52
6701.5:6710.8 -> 14.4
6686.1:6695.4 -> 14.57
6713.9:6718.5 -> 13.46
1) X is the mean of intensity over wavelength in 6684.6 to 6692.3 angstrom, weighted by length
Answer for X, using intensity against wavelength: 14.5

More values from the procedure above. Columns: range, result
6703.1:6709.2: 14.1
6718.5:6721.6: 13.4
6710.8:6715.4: 13.5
